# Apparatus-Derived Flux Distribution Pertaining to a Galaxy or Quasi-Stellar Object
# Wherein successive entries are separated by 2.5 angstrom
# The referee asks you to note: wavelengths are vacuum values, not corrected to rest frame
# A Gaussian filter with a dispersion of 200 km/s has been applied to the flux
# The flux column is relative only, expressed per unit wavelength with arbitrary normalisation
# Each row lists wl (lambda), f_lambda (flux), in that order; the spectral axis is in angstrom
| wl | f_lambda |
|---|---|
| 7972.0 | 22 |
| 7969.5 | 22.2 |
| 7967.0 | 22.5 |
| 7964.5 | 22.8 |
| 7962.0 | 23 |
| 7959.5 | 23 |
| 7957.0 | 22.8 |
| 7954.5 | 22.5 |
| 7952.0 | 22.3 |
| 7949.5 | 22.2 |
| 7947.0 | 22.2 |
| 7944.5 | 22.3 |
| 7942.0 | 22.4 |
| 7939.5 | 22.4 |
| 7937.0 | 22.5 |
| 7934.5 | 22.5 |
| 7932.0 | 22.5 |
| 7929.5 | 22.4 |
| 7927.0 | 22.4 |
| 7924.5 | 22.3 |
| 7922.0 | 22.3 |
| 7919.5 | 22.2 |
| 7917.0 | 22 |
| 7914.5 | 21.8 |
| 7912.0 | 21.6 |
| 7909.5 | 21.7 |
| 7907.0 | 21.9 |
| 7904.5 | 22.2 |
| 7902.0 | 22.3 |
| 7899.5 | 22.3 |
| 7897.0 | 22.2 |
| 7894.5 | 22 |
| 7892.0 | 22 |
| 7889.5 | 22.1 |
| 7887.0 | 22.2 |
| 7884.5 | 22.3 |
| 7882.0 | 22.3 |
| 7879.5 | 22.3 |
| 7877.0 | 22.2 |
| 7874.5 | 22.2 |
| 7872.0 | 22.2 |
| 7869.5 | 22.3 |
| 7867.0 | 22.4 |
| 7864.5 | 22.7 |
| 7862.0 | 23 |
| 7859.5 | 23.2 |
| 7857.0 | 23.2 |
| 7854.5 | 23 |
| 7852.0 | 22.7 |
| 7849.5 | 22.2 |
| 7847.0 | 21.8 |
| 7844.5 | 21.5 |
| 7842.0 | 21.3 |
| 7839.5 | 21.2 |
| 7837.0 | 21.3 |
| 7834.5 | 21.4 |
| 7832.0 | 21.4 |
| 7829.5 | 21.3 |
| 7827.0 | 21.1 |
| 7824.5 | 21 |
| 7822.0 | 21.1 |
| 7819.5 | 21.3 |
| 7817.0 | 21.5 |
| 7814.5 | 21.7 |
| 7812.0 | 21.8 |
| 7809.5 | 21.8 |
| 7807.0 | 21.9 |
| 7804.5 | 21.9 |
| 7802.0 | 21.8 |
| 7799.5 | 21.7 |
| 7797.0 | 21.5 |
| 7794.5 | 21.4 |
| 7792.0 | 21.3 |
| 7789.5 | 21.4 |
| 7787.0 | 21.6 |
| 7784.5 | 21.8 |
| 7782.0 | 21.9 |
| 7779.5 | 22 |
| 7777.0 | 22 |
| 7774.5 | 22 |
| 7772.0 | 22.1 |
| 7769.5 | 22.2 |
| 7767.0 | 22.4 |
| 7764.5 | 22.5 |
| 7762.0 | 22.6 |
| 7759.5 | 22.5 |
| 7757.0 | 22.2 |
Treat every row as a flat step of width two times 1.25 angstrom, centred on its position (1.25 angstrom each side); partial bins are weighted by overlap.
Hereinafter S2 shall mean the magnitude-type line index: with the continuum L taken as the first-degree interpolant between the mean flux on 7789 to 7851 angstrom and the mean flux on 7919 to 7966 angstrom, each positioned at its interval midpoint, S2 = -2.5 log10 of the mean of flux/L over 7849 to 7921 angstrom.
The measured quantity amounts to -0.01 mag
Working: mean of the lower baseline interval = 21.5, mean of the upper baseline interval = 22.5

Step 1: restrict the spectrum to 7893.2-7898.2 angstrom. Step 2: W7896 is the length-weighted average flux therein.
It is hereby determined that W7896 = 22.1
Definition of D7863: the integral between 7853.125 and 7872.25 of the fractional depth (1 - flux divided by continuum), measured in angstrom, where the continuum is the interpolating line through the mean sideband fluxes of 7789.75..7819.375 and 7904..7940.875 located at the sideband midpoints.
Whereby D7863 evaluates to -0.8 angstrom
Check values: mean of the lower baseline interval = 21.6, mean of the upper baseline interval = 22.2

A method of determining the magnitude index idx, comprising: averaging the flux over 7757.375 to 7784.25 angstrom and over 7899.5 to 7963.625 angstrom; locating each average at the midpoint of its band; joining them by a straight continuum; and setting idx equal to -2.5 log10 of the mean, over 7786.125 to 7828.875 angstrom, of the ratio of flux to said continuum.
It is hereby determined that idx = 0.04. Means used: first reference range 22.2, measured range 21.5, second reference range 22.3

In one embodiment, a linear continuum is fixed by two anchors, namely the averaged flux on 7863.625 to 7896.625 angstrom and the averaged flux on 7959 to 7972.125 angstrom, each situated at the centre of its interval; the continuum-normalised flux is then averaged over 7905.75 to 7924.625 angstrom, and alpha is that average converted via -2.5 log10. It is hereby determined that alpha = 0.021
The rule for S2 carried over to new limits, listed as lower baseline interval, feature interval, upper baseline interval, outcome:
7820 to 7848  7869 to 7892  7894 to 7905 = -0.01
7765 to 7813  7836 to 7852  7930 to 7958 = 0.02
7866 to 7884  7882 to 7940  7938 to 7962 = 0.01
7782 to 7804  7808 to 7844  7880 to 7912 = 0.02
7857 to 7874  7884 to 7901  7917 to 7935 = 0.02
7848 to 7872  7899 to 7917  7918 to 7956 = 0.03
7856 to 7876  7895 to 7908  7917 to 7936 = 0.01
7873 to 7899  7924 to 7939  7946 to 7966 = 0.00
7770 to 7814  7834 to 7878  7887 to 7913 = -0.01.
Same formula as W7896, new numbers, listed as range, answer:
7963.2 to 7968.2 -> 22.7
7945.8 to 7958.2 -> 22.4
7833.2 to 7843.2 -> 21.3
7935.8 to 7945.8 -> 22.4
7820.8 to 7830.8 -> 21.1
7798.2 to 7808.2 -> 21.8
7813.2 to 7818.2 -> 21.6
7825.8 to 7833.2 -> 21.3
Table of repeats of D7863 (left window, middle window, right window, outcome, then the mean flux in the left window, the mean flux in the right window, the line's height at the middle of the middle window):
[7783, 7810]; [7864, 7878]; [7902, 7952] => -0.2 angstrom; 21.6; 22.2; 22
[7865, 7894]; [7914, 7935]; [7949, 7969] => 0.2 angstrom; 22.2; 22.6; 22.5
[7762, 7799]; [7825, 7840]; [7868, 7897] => 0.5 angstrom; 21.9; 22.2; 22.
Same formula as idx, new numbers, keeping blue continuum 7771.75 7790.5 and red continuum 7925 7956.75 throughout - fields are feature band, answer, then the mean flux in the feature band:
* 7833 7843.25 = 0.037 mag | 21.3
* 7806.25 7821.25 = 0.016 mag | 21.6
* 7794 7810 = 0.009 mag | 21.7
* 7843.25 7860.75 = -0.021 mag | 22.5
